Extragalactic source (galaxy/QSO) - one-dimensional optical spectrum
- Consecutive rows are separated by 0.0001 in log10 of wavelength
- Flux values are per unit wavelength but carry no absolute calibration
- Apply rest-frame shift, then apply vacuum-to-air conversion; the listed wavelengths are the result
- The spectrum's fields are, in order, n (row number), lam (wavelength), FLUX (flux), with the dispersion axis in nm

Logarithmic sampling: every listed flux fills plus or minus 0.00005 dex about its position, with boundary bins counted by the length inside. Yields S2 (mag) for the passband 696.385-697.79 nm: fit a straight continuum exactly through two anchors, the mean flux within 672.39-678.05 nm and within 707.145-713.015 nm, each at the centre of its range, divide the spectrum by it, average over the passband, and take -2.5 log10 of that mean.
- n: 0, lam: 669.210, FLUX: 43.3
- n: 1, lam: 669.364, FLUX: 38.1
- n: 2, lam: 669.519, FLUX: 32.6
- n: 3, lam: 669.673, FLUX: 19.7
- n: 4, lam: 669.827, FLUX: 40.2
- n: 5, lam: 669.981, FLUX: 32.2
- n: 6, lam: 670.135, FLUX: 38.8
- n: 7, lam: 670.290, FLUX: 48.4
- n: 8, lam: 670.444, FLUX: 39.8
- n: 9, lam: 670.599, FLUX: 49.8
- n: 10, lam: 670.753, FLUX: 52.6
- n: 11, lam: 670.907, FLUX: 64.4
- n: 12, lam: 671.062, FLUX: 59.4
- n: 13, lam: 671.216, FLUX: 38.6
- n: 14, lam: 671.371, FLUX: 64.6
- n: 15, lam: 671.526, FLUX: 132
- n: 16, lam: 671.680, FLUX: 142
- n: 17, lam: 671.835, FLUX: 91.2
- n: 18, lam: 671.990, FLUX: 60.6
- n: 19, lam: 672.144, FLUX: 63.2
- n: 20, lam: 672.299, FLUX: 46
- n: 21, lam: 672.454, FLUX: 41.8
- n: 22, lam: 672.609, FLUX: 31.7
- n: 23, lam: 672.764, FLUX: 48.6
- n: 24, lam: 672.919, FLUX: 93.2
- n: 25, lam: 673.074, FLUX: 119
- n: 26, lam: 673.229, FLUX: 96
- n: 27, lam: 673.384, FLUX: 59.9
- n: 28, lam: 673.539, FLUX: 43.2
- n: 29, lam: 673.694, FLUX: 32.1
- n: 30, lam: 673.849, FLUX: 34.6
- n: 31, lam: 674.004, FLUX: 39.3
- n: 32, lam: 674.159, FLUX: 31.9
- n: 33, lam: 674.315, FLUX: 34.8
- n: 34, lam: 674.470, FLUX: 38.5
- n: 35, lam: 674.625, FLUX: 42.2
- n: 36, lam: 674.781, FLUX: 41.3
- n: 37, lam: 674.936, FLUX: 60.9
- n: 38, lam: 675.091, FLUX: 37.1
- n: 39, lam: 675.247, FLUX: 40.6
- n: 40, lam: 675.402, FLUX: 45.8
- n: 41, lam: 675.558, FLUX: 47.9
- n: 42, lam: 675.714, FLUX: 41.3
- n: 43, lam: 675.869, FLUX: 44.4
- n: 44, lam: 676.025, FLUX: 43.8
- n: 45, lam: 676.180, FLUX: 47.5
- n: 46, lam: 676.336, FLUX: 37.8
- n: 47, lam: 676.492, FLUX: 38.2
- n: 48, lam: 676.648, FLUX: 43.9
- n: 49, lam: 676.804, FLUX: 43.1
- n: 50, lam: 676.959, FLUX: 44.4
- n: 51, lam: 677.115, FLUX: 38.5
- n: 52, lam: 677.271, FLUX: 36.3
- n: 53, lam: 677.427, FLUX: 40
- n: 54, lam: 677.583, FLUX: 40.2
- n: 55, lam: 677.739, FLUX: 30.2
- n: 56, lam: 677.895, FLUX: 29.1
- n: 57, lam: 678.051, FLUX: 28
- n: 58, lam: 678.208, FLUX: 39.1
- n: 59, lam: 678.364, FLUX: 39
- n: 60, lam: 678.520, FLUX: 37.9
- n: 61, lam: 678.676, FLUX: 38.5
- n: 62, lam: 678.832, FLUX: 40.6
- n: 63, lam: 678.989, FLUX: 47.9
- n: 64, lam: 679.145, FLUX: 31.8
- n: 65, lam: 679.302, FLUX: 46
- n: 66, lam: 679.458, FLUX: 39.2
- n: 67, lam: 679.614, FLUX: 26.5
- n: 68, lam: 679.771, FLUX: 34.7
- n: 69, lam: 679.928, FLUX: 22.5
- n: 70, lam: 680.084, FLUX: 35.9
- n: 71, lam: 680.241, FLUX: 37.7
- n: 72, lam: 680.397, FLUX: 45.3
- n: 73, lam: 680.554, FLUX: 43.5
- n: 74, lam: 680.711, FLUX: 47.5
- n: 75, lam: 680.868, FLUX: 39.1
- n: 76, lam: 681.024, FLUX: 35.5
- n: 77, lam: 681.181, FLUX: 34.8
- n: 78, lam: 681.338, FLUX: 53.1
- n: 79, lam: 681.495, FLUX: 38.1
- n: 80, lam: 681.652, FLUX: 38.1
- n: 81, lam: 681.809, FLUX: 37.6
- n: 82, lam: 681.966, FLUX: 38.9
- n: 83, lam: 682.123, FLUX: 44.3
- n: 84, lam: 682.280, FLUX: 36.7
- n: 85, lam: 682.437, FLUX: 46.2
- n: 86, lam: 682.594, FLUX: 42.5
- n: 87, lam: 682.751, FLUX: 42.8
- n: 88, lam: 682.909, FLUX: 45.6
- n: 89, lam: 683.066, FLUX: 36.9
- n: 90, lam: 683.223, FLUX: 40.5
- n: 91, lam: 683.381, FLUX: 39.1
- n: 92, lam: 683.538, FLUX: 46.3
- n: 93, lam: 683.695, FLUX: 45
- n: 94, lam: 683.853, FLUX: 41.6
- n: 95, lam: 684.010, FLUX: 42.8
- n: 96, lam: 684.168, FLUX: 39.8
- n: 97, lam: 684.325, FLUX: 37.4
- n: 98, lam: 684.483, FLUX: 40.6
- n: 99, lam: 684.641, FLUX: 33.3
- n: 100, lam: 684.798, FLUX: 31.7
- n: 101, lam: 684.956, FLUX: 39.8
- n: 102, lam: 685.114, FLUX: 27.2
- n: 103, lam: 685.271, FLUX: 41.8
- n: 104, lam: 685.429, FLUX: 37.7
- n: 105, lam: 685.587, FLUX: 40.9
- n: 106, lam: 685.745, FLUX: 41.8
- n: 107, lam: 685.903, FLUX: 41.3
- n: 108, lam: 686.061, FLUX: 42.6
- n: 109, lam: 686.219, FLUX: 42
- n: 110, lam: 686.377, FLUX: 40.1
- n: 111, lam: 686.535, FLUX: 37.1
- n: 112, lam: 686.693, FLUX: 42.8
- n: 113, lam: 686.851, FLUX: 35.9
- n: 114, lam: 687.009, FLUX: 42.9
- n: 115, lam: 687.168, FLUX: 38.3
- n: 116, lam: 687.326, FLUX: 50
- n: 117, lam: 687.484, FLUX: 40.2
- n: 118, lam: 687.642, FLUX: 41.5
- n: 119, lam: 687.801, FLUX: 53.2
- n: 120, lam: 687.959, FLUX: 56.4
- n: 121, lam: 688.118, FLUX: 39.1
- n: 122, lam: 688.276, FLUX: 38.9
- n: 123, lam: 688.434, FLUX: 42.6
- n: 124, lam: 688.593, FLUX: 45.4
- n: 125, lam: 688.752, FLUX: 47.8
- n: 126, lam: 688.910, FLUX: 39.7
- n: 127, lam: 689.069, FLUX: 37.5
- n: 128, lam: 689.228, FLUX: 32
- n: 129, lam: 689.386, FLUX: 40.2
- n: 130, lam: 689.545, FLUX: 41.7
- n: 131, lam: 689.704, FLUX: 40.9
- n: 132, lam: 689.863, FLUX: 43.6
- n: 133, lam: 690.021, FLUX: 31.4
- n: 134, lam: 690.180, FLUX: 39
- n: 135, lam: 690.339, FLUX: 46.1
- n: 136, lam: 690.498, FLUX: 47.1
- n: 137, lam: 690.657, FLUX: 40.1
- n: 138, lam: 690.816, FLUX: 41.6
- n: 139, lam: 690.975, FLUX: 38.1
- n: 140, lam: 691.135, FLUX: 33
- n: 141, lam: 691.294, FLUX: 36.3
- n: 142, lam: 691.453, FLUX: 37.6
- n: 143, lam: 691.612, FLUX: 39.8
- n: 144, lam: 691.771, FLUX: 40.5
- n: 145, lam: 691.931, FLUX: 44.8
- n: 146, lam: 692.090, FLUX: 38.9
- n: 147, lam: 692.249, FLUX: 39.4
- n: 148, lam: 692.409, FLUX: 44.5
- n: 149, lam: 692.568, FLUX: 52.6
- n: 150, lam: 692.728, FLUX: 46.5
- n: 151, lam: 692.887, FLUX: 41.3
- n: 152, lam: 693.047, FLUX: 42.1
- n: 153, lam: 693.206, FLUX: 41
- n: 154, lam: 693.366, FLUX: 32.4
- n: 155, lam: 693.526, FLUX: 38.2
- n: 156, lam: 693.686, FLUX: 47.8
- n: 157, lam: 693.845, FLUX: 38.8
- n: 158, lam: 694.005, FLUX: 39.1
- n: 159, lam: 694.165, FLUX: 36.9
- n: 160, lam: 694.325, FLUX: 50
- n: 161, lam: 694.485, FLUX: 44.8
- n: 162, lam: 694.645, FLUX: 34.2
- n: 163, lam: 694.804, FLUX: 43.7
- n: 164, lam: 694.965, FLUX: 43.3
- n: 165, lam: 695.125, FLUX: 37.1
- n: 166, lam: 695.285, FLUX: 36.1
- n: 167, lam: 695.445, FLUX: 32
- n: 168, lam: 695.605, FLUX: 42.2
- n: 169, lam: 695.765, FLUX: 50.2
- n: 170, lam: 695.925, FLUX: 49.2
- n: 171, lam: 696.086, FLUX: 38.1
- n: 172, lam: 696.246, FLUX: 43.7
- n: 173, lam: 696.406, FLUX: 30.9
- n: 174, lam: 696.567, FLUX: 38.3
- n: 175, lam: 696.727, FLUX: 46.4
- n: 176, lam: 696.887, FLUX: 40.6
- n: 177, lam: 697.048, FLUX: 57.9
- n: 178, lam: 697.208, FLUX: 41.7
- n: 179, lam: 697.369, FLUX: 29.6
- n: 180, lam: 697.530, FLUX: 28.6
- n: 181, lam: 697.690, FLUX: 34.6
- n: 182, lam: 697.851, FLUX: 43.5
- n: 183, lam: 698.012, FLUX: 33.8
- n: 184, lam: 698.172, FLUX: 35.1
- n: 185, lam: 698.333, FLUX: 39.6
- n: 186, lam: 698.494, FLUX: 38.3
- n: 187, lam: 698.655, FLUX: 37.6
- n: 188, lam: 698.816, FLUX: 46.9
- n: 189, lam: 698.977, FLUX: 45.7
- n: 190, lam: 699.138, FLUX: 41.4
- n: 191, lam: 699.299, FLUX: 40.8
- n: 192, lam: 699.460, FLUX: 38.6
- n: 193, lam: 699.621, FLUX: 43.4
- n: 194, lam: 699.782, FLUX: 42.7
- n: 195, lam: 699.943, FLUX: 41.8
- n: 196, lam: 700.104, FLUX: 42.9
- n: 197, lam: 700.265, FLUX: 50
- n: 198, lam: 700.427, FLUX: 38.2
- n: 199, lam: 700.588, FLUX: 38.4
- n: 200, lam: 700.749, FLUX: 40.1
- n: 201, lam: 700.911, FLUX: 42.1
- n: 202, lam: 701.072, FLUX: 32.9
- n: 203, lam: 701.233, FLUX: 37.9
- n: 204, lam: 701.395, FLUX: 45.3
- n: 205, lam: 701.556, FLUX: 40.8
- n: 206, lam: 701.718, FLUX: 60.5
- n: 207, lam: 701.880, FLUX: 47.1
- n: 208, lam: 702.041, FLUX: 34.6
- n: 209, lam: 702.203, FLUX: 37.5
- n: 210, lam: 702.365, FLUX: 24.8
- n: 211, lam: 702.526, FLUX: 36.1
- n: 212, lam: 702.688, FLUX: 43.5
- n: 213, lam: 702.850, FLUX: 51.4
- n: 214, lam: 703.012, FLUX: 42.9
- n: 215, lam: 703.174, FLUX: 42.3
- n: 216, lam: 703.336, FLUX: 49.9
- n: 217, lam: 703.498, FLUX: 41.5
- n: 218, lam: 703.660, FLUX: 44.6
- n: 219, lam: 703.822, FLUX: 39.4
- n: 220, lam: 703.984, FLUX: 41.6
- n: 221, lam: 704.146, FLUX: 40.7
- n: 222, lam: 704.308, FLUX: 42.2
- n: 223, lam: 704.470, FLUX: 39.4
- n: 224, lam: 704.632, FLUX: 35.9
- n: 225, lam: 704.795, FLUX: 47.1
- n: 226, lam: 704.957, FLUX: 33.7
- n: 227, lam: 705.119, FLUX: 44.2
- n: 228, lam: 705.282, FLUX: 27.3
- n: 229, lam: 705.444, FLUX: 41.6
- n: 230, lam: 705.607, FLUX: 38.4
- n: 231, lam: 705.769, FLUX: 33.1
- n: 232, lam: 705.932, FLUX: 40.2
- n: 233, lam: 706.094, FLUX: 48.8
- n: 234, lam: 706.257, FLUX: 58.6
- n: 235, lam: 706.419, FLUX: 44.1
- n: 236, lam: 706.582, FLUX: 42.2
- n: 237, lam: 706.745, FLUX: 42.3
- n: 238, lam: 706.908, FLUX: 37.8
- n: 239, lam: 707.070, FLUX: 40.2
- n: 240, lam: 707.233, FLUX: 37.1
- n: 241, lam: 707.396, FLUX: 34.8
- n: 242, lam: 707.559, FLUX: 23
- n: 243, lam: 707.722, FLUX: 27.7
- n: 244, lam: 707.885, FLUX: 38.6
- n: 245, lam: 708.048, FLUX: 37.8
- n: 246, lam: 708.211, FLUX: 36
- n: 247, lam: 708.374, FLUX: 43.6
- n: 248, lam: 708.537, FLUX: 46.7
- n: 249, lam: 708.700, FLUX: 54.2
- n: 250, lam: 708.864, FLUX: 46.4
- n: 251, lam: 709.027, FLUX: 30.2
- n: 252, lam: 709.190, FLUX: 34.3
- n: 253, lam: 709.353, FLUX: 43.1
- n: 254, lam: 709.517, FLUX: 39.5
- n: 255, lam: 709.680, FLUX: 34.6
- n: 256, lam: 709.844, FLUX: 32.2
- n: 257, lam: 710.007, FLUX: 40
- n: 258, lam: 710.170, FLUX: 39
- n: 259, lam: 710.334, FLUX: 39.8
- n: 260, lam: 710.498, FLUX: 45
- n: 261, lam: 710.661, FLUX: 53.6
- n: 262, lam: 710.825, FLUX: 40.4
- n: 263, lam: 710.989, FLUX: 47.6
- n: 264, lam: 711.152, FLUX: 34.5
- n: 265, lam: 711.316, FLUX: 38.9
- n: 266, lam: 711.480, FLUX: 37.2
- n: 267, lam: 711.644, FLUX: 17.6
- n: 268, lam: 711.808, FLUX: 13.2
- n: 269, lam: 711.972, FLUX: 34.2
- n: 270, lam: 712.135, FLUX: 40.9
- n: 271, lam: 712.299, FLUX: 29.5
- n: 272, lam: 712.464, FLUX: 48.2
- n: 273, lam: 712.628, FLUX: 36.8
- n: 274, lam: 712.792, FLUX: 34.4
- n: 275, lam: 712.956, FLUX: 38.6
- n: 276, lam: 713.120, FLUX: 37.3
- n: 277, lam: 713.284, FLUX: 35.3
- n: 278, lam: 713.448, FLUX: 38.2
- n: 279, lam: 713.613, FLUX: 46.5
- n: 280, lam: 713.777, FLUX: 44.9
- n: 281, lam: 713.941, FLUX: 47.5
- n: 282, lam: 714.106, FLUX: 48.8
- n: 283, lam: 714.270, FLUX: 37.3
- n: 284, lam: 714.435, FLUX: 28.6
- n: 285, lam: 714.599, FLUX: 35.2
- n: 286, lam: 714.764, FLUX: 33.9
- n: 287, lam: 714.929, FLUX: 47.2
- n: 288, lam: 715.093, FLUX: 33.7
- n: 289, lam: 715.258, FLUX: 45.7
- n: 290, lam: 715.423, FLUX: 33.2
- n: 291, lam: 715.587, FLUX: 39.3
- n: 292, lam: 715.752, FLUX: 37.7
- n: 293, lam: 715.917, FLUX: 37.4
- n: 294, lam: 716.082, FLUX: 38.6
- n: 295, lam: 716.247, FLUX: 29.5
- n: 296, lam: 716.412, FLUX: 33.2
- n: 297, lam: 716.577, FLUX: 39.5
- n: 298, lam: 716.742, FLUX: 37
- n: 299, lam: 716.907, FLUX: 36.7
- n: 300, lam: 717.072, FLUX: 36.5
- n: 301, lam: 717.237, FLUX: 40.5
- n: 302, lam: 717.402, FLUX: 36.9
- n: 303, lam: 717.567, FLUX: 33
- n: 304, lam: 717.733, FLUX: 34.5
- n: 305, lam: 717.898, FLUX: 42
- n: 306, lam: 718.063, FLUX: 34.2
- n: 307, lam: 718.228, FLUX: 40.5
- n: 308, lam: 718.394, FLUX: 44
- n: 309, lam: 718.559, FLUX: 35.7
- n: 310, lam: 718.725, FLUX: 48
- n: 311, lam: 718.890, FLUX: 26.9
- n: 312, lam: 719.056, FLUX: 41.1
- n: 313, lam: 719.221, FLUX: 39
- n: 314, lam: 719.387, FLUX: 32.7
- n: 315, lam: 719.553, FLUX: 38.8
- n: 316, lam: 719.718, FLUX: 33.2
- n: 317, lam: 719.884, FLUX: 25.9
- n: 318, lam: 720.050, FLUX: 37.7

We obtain 0.040 mag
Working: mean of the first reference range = 45.8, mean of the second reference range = 37.5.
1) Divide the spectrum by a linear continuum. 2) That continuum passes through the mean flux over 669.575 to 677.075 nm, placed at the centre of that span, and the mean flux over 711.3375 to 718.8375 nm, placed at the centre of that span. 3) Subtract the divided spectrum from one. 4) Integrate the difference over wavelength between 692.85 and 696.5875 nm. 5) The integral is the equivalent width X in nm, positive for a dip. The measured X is 0.352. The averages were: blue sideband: 52.5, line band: 40.5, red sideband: 37.3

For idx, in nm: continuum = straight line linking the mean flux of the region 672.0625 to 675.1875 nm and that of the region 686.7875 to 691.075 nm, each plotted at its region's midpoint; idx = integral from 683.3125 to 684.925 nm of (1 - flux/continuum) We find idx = 0.187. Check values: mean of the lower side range 51.7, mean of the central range 39.8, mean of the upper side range 41.9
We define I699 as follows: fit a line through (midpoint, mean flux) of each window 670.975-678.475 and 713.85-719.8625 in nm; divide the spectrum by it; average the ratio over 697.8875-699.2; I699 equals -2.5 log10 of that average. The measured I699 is 0.09 mag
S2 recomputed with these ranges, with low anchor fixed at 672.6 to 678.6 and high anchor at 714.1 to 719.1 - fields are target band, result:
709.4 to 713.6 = 0.03 mag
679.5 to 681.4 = 0.17 mag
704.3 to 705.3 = 0.02 mag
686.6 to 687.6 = 0.04 mag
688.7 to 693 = 0.04 mag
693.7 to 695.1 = 0.01 mag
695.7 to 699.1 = 0.02 mag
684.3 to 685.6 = 0.19 mag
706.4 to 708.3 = 0.08 mag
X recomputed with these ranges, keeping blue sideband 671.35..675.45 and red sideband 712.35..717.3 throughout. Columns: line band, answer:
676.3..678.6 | 0.80 nm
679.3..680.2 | 0.37 nm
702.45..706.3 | 0.19 nm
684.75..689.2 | 0.97 nm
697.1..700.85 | 0.54 nm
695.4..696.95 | 0.22 nm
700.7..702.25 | 0.11 nm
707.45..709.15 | 0.14 nm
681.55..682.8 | 0.33 nm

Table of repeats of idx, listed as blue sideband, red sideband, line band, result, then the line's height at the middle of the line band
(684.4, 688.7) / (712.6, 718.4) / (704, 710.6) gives -0.12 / 38.9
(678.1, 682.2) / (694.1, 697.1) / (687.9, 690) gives -0.05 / 40.5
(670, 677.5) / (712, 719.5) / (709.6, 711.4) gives -0.03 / 40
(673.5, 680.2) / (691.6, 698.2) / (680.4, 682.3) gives -0.07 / 39.4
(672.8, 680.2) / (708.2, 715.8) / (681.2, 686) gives 0.26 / 42.5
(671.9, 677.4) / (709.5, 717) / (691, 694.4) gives 0.19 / 43.4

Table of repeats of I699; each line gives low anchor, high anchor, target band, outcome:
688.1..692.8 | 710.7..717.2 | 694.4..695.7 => 0.023 mag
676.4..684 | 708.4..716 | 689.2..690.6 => -0.038 mag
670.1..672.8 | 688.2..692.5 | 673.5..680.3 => 0.396 mag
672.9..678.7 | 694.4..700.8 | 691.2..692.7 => -0.001 mag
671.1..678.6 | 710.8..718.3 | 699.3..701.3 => 0.035 mag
